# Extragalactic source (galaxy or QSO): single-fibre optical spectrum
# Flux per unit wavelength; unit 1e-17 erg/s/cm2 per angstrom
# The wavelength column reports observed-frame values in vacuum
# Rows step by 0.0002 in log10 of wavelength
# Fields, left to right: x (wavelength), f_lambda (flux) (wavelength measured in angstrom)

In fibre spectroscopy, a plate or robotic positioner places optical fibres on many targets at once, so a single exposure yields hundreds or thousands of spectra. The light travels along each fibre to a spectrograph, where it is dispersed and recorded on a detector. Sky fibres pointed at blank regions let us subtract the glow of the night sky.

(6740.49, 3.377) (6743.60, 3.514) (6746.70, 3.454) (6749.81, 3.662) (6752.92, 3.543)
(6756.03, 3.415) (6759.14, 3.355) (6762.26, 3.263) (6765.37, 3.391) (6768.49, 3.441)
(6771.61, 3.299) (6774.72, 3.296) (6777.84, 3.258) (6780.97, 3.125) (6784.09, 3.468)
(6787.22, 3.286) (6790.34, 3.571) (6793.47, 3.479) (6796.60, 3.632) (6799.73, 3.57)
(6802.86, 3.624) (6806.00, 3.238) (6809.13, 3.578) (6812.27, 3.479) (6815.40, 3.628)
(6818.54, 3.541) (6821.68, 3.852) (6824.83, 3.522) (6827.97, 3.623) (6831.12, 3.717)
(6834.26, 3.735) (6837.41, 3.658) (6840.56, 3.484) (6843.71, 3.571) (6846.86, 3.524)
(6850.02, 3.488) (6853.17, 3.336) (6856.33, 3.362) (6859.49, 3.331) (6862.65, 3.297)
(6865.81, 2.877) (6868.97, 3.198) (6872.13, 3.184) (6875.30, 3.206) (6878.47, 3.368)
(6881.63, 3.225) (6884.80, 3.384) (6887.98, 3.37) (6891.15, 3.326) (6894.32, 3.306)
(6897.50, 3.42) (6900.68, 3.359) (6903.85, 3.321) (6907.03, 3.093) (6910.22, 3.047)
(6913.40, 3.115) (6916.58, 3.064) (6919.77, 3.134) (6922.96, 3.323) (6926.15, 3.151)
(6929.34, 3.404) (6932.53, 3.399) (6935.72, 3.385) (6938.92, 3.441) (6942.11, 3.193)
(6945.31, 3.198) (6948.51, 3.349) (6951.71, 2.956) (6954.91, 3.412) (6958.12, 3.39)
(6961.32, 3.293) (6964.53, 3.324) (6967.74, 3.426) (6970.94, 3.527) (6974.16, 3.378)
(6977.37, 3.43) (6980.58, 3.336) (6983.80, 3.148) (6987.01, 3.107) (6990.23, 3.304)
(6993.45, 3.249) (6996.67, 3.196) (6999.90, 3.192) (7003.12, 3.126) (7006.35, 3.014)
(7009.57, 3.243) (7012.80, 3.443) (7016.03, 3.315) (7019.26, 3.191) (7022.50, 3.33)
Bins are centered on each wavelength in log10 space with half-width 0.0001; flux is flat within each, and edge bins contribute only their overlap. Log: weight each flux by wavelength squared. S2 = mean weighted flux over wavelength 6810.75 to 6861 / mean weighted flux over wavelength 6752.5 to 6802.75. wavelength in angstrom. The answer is 1.1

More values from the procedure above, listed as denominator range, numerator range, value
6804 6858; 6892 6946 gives 0.94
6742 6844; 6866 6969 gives 0.97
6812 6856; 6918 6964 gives 0.95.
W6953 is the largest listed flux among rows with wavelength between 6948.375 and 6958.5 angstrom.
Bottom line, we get 3.412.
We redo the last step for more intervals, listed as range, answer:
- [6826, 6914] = 3.735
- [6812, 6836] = 3.852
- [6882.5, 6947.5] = 3.441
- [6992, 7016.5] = 3.443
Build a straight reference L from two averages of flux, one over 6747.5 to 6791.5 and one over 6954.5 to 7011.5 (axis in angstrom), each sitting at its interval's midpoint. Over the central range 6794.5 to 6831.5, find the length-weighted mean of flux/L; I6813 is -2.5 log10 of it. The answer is -0.07 mag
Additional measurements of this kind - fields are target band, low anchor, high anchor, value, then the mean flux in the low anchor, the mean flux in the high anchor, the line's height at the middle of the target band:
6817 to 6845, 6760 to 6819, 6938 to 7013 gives -0.075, 3.43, 3.27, 3.39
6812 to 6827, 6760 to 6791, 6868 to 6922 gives -0.099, 3.33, 3.24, 3.3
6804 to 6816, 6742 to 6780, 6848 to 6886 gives -0.042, 3.4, 3.27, 3.34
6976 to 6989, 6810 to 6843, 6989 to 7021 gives 0.007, 3.62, 3.23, 3.28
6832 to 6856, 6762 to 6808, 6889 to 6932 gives -0.067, 3.4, 3.24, 3.33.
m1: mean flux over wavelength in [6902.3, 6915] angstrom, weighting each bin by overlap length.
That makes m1 3.14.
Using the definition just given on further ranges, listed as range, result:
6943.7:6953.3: 3.17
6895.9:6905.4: 3.37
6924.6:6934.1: 3.32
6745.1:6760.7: 3.49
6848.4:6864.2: 3.36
